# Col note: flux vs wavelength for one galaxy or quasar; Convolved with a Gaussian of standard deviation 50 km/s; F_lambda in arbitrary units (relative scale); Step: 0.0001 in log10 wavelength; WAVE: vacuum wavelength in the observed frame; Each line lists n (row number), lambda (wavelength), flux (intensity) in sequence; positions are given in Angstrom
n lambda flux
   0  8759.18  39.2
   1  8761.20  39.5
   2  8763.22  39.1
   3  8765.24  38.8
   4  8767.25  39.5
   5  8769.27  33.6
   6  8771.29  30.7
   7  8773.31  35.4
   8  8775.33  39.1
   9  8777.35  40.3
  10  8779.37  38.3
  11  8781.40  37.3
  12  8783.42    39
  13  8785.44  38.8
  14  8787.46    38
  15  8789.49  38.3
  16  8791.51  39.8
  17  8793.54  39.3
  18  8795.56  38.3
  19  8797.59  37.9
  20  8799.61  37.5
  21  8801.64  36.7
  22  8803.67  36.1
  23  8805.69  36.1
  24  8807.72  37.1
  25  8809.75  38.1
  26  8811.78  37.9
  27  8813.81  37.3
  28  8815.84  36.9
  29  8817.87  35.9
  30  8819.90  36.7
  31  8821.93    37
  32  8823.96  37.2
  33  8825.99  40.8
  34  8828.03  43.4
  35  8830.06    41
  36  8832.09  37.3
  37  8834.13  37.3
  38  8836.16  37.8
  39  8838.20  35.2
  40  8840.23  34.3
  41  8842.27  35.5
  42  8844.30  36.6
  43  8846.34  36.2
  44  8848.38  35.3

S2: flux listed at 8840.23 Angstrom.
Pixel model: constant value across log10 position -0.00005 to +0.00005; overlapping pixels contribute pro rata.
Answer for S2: 34.3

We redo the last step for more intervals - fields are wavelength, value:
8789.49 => 38.3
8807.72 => 37.1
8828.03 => 43.4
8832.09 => 37.3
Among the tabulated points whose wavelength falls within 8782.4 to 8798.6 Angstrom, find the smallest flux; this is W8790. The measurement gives 37.9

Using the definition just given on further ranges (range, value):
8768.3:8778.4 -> 30.7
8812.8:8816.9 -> 36.9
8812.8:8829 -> 35.9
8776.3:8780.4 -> 38.3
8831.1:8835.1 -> 37.3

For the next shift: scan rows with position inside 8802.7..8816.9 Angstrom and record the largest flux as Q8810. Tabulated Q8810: 38.1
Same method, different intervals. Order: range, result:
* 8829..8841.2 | 41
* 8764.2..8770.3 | 39.5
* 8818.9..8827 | 40.8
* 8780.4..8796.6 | 39.8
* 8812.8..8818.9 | 37.3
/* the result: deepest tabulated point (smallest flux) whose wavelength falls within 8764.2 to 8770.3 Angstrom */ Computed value 33.6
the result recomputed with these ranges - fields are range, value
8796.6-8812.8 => 36.1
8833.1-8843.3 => 34.3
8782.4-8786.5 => 38.8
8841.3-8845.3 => 35.5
